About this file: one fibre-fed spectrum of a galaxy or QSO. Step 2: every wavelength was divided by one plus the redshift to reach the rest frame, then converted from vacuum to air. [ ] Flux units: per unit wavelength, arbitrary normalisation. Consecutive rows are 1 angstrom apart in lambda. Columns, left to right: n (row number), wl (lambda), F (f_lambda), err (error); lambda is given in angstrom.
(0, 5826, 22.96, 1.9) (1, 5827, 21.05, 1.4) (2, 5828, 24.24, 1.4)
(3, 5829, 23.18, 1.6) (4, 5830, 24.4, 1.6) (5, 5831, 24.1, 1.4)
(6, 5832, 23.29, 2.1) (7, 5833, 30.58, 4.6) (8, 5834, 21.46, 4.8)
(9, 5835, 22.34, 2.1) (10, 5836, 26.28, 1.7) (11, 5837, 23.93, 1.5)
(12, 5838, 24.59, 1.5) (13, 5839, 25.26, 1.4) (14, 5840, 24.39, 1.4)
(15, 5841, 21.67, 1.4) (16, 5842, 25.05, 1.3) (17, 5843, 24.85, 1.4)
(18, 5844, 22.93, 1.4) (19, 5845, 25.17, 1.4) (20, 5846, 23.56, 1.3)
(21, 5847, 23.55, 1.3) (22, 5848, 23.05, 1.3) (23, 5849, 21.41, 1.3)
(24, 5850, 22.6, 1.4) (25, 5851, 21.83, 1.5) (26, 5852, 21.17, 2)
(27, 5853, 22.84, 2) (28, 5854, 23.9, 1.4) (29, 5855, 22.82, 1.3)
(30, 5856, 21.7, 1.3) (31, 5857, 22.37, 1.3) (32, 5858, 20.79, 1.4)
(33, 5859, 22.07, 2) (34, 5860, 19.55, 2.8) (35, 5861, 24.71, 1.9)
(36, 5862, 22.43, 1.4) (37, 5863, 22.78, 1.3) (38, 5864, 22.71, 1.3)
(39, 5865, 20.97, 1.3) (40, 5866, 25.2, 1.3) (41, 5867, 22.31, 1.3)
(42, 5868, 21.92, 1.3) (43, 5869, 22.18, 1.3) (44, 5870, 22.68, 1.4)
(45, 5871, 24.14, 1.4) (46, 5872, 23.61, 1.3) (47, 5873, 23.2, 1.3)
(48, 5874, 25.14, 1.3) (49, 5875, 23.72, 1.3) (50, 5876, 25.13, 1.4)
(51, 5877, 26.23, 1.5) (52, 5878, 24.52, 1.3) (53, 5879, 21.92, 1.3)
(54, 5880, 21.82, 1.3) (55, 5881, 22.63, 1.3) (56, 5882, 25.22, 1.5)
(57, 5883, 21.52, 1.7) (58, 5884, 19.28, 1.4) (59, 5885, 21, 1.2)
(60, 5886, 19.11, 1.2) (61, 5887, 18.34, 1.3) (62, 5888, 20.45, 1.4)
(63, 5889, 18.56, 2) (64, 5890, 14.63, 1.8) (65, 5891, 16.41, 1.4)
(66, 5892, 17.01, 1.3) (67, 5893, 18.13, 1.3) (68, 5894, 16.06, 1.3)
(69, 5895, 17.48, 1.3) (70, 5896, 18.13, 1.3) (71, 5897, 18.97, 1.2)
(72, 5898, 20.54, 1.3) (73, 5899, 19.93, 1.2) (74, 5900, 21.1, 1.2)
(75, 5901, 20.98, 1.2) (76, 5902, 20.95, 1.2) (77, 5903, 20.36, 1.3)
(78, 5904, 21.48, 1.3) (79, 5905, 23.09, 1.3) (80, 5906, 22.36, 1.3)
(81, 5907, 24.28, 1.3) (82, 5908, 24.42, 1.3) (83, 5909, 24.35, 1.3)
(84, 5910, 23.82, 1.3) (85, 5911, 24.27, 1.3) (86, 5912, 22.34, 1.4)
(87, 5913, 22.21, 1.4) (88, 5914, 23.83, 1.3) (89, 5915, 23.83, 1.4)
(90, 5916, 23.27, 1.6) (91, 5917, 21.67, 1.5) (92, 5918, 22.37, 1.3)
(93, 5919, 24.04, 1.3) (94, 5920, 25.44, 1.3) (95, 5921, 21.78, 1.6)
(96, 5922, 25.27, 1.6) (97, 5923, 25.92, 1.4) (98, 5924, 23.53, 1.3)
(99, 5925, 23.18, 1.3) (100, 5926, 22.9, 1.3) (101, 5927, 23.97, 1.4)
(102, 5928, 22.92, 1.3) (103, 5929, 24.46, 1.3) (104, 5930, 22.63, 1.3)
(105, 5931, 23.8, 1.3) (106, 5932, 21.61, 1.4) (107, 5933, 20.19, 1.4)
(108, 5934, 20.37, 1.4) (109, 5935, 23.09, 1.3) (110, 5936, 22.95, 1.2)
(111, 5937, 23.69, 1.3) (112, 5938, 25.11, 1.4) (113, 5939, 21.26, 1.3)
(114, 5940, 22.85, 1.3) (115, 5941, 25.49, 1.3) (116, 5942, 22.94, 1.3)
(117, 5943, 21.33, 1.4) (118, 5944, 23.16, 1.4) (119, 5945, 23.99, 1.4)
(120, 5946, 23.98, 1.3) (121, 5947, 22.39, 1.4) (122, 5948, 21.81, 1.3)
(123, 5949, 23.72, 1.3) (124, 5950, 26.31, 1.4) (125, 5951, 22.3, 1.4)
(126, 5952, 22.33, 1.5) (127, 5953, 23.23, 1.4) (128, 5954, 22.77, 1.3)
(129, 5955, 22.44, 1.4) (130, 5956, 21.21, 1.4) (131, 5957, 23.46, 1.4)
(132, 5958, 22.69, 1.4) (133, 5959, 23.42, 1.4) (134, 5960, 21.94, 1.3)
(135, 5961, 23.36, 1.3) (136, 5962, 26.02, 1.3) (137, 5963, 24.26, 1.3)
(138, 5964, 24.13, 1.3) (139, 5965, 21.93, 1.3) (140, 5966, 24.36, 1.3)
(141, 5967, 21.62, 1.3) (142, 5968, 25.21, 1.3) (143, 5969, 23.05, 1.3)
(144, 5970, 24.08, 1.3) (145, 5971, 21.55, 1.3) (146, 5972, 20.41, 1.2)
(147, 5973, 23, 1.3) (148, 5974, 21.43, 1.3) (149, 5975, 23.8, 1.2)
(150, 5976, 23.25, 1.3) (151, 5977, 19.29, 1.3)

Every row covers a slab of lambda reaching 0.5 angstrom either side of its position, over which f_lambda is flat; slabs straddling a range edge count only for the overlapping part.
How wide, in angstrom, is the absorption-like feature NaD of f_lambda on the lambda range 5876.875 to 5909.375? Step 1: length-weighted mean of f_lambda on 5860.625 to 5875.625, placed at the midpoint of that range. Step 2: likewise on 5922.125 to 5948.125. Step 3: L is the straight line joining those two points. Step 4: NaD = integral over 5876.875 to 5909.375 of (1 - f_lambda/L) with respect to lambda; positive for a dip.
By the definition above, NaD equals 3.6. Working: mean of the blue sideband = 23.2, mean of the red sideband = 23.1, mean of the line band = 20.6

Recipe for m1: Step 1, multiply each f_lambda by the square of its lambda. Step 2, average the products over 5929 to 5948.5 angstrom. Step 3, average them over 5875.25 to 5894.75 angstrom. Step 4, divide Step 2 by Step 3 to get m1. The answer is 1.1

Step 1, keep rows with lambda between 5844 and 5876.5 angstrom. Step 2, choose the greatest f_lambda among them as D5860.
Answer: 25.2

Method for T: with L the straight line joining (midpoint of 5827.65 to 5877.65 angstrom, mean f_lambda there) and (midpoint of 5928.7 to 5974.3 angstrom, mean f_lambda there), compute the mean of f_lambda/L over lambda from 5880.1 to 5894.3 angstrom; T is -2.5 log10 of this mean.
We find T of 0.20 mag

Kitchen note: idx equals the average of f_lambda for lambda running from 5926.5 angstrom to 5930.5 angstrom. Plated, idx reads 23.5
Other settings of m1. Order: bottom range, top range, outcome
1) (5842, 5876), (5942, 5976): 1.04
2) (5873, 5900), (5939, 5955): 1.15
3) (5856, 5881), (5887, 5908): 0.86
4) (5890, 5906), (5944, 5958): 1.22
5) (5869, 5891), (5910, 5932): 1.09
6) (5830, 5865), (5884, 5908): 0.86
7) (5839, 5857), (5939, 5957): 1.03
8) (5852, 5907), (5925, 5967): 1.10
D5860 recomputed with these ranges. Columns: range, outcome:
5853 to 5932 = 26.23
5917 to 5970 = 26.31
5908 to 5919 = 24.42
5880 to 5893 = 25.22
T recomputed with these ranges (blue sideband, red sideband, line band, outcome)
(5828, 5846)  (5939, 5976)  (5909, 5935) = 0.01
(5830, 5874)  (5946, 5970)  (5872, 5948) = 0.05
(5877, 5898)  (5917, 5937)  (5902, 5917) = -0.07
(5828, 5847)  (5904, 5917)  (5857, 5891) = 0.08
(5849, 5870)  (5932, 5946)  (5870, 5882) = -0.07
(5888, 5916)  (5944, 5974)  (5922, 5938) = -0.06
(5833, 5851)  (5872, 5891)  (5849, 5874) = 0.01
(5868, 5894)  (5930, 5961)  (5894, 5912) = 0.02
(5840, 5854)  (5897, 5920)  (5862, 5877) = -0.02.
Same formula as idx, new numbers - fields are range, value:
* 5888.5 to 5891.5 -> 16.5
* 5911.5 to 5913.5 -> 22.3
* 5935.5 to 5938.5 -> 23.9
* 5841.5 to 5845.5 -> 24.5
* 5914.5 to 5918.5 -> 22.8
